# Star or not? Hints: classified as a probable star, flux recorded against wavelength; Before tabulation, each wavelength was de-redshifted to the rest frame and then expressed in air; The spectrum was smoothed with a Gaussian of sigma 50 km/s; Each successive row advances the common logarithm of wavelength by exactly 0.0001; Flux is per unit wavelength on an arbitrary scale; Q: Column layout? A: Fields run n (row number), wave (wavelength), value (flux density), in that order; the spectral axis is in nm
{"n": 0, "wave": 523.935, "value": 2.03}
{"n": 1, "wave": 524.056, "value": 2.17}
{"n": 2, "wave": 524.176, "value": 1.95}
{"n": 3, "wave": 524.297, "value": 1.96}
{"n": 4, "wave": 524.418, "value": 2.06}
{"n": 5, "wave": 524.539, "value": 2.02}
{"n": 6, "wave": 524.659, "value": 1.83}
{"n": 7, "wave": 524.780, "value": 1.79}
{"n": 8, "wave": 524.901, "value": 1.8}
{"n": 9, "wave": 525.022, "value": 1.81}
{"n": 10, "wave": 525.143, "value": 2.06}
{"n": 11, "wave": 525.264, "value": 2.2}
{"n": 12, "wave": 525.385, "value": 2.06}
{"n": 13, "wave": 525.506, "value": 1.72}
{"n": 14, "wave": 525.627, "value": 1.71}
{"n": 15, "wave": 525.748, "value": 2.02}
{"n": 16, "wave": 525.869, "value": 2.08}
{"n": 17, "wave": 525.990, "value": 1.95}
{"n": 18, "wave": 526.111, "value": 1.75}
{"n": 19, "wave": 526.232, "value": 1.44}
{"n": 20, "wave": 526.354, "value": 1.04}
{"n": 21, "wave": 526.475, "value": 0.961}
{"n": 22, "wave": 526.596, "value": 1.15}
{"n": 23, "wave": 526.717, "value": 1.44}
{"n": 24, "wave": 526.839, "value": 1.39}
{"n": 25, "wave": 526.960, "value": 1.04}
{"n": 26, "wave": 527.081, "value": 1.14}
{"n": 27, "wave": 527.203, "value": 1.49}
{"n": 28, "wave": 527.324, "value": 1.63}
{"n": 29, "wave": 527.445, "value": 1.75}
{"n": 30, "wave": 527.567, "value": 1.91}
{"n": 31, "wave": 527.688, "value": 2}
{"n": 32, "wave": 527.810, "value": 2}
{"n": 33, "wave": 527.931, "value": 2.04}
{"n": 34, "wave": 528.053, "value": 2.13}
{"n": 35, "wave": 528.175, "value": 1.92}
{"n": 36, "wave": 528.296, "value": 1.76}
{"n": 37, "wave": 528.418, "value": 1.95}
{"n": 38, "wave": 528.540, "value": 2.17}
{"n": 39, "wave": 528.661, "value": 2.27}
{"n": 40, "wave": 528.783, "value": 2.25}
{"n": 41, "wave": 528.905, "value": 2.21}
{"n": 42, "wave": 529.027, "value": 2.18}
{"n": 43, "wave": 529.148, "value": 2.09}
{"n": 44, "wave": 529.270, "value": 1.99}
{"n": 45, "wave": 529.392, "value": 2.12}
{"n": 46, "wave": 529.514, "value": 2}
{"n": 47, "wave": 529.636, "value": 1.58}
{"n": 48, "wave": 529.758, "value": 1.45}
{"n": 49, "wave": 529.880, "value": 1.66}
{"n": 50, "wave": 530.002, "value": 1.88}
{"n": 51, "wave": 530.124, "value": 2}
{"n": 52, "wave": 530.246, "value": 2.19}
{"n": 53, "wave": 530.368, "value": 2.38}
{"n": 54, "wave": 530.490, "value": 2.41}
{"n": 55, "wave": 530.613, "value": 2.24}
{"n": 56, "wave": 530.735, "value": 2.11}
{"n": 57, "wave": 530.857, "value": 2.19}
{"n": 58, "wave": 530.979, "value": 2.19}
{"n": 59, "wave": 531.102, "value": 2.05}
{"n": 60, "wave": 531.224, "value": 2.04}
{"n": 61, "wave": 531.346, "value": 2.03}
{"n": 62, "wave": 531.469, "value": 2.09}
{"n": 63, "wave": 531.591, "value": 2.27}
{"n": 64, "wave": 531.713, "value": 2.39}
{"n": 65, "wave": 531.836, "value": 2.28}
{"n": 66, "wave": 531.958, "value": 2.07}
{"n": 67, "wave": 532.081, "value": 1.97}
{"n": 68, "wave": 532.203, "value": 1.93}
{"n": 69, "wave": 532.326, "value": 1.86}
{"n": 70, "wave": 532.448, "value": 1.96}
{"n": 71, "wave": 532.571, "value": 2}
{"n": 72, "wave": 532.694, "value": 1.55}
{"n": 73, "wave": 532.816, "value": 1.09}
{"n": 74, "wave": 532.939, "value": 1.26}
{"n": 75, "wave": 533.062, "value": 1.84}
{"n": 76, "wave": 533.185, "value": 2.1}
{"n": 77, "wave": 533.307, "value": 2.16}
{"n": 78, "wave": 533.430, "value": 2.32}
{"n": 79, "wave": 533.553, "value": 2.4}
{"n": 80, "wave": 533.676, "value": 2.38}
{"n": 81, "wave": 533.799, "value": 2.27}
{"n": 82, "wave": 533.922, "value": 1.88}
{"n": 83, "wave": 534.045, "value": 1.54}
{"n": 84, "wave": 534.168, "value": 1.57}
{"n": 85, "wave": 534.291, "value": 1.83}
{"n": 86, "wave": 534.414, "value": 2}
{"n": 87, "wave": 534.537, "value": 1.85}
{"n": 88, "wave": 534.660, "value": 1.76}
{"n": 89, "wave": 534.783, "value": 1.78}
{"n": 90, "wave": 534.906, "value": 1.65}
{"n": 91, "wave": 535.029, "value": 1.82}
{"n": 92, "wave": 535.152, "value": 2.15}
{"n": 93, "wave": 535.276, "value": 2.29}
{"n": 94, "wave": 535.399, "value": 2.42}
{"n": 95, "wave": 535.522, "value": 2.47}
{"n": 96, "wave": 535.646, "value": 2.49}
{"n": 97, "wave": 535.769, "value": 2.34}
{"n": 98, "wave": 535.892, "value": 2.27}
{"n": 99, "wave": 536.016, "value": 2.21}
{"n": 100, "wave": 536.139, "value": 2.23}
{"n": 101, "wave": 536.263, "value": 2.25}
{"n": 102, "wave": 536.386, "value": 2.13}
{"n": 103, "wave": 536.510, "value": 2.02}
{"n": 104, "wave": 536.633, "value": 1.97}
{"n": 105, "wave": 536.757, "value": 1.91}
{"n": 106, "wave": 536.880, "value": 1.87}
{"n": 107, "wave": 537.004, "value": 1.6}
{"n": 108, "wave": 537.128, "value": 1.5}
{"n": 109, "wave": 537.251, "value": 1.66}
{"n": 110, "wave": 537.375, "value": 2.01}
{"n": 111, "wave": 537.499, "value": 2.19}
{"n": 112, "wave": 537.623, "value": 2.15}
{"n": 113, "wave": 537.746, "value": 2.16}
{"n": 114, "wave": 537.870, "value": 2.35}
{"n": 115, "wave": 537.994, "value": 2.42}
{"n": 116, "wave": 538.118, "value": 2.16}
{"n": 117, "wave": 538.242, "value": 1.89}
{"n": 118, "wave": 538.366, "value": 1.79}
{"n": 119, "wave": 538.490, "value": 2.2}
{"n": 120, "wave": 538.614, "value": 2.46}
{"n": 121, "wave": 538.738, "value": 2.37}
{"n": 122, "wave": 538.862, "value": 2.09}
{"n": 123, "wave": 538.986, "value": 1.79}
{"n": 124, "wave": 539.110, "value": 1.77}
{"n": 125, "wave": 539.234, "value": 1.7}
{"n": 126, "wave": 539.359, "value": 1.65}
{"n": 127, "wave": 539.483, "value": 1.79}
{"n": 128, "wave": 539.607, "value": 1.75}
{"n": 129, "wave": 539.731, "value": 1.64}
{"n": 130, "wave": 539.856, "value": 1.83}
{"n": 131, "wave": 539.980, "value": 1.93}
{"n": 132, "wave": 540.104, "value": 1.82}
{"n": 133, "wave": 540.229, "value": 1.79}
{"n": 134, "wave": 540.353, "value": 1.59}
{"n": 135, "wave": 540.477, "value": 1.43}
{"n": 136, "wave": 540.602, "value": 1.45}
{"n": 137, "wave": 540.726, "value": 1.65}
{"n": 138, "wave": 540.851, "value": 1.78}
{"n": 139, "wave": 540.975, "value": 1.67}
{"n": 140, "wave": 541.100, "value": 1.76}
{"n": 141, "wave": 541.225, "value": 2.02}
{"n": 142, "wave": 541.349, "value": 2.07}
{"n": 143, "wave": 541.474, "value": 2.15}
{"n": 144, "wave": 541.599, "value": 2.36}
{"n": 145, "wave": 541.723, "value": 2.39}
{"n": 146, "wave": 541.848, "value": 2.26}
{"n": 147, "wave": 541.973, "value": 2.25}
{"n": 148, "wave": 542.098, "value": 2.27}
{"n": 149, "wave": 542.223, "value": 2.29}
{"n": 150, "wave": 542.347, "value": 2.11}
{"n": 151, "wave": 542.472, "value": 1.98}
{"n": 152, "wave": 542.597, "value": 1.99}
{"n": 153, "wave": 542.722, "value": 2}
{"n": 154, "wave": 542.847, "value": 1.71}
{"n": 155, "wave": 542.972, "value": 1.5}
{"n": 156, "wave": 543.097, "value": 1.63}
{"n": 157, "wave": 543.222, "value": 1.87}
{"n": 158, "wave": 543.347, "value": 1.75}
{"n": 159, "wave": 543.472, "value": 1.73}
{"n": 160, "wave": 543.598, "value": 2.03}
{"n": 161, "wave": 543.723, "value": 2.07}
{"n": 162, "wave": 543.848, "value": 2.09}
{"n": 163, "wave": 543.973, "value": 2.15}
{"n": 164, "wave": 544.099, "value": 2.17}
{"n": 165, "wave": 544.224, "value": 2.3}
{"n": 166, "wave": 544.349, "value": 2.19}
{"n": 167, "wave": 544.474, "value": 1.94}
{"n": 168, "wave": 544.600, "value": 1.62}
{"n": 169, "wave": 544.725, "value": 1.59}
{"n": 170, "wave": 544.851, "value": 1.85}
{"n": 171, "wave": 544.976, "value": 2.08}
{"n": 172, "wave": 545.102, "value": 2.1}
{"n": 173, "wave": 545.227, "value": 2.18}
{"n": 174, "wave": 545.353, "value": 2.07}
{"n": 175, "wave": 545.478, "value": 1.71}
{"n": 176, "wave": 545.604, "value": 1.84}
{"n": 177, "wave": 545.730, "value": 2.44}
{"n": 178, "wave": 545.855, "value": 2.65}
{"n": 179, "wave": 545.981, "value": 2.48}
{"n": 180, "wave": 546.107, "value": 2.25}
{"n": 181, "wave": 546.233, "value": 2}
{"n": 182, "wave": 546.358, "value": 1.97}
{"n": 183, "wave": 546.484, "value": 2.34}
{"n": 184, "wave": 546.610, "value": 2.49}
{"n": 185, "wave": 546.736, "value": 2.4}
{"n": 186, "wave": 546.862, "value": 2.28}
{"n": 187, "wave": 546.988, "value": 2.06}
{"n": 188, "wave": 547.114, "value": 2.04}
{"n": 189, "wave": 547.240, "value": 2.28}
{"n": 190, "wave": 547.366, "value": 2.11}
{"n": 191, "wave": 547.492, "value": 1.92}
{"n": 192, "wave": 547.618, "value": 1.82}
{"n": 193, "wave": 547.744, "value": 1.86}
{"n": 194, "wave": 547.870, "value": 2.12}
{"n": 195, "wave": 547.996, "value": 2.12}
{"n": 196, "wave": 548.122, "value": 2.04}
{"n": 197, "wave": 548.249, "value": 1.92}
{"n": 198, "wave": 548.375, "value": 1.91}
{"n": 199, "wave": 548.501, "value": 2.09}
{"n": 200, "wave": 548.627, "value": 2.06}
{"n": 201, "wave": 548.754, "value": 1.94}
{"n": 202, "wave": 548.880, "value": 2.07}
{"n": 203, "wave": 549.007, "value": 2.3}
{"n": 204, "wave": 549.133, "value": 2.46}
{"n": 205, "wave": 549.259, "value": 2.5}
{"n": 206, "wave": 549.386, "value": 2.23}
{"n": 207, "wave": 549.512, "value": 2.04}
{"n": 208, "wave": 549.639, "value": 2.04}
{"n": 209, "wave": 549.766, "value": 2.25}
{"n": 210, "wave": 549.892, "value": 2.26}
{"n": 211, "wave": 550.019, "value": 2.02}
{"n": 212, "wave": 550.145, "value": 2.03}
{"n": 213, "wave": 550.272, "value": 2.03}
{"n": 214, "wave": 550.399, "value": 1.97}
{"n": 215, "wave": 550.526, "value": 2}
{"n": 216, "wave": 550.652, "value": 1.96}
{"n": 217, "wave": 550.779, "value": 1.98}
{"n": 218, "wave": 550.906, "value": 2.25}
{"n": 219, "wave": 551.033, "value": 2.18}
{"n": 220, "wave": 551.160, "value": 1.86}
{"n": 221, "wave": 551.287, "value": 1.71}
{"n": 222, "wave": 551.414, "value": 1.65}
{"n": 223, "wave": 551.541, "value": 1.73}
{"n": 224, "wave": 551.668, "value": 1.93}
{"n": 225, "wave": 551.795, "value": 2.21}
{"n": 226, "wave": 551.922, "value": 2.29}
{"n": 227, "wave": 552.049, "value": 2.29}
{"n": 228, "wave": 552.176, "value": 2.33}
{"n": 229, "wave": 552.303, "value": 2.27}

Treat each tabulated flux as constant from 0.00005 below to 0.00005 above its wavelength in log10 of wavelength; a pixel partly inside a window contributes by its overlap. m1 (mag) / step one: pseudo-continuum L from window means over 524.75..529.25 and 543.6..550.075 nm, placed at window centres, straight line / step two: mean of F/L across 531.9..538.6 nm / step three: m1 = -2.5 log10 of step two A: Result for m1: -0.04 mag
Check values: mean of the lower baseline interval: 1.79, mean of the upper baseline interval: 2.11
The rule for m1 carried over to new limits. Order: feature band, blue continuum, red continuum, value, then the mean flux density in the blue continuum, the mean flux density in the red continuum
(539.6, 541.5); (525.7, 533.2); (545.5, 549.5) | 0.16 mag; 1.87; 2.15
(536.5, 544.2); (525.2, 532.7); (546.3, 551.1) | 0.04 mag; 1.9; 2.11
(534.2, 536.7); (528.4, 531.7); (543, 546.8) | -0.01 mag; 2.08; 2.06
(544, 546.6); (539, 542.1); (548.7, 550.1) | -0.03 mag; 1.86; 2.19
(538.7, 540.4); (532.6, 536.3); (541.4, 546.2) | 0.12 mag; 2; 2.05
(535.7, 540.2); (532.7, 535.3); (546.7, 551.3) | -0.03 mag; 1.89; 2.09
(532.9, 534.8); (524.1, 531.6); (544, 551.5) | 0.00 mag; 1.89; 2.08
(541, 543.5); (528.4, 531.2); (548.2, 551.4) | 0.04 mag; 2.07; 2.08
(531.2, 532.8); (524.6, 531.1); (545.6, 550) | -0.05 mag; 1.86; 2.16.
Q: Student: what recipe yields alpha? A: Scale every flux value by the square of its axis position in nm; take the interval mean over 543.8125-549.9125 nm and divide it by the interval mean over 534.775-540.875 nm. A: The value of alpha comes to 1.11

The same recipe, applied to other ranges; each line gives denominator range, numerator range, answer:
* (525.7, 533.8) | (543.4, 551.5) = 1.16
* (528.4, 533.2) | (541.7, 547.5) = 1.09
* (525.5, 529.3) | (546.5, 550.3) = 1.30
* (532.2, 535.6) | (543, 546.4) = 1.09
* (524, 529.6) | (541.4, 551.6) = 1.21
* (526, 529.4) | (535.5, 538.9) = 1.24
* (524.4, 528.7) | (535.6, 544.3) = 1.18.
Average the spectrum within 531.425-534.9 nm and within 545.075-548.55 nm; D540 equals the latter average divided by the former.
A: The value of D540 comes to 1.10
